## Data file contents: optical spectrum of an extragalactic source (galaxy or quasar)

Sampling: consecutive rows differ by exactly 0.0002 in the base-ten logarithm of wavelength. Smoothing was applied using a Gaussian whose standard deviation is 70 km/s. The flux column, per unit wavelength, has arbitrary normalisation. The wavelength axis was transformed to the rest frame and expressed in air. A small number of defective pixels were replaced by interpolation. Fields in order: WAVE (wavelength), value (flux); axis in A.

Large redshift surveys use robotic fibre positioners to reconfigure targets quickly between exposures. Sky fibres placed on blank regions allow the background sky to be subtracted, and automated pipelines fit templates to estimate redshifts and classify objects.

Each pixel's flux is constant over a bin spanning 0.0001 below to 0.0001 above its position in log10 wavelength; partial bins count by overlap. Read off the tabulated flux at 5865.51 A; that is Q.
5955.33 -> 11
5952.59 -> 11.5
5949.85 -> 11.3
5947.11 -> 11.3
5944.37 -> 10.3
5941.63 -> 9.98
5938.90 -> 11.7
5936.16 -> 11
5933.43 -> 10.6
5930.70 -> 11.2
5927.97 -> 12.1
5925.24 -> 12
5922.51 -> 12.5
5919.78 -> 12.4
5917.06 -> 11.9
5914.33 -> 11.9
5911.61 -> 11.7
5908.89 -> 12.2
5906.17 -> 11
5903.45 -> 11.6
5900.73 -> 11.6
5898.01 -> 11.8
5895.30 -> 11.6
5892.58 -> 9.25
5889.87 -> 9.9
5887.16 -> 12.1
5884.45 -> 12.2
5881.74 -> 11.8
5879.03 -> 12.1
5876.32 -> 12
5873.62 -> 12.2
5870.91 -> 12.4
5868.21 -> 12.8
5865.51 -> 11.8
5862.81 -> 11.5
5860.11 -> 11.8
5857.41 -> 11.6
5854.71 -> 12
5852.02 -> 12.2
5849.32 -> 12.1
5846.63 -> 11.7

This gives 11.8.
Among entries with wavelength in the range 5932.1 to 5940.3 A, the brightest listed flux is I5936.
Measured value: 11.7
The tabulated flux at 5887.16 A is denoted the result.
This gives 12.1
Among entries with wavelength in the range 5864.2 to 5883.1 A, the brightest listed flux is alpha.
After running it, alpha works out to 12.8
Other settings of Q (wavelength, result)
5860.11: 11.8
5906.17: 11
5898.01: 11.8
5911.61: 11.7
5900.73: 11.6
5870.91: 12.4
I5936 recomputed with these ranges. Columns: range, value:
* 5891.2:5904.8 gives 11.8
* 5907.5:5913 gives 12.2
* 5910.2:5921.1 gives 12.4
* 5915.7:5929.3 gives 12.5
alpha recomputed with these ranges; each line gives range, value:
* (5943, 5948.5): 11.3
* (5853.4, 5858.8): 12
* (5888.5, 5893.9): 9.9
